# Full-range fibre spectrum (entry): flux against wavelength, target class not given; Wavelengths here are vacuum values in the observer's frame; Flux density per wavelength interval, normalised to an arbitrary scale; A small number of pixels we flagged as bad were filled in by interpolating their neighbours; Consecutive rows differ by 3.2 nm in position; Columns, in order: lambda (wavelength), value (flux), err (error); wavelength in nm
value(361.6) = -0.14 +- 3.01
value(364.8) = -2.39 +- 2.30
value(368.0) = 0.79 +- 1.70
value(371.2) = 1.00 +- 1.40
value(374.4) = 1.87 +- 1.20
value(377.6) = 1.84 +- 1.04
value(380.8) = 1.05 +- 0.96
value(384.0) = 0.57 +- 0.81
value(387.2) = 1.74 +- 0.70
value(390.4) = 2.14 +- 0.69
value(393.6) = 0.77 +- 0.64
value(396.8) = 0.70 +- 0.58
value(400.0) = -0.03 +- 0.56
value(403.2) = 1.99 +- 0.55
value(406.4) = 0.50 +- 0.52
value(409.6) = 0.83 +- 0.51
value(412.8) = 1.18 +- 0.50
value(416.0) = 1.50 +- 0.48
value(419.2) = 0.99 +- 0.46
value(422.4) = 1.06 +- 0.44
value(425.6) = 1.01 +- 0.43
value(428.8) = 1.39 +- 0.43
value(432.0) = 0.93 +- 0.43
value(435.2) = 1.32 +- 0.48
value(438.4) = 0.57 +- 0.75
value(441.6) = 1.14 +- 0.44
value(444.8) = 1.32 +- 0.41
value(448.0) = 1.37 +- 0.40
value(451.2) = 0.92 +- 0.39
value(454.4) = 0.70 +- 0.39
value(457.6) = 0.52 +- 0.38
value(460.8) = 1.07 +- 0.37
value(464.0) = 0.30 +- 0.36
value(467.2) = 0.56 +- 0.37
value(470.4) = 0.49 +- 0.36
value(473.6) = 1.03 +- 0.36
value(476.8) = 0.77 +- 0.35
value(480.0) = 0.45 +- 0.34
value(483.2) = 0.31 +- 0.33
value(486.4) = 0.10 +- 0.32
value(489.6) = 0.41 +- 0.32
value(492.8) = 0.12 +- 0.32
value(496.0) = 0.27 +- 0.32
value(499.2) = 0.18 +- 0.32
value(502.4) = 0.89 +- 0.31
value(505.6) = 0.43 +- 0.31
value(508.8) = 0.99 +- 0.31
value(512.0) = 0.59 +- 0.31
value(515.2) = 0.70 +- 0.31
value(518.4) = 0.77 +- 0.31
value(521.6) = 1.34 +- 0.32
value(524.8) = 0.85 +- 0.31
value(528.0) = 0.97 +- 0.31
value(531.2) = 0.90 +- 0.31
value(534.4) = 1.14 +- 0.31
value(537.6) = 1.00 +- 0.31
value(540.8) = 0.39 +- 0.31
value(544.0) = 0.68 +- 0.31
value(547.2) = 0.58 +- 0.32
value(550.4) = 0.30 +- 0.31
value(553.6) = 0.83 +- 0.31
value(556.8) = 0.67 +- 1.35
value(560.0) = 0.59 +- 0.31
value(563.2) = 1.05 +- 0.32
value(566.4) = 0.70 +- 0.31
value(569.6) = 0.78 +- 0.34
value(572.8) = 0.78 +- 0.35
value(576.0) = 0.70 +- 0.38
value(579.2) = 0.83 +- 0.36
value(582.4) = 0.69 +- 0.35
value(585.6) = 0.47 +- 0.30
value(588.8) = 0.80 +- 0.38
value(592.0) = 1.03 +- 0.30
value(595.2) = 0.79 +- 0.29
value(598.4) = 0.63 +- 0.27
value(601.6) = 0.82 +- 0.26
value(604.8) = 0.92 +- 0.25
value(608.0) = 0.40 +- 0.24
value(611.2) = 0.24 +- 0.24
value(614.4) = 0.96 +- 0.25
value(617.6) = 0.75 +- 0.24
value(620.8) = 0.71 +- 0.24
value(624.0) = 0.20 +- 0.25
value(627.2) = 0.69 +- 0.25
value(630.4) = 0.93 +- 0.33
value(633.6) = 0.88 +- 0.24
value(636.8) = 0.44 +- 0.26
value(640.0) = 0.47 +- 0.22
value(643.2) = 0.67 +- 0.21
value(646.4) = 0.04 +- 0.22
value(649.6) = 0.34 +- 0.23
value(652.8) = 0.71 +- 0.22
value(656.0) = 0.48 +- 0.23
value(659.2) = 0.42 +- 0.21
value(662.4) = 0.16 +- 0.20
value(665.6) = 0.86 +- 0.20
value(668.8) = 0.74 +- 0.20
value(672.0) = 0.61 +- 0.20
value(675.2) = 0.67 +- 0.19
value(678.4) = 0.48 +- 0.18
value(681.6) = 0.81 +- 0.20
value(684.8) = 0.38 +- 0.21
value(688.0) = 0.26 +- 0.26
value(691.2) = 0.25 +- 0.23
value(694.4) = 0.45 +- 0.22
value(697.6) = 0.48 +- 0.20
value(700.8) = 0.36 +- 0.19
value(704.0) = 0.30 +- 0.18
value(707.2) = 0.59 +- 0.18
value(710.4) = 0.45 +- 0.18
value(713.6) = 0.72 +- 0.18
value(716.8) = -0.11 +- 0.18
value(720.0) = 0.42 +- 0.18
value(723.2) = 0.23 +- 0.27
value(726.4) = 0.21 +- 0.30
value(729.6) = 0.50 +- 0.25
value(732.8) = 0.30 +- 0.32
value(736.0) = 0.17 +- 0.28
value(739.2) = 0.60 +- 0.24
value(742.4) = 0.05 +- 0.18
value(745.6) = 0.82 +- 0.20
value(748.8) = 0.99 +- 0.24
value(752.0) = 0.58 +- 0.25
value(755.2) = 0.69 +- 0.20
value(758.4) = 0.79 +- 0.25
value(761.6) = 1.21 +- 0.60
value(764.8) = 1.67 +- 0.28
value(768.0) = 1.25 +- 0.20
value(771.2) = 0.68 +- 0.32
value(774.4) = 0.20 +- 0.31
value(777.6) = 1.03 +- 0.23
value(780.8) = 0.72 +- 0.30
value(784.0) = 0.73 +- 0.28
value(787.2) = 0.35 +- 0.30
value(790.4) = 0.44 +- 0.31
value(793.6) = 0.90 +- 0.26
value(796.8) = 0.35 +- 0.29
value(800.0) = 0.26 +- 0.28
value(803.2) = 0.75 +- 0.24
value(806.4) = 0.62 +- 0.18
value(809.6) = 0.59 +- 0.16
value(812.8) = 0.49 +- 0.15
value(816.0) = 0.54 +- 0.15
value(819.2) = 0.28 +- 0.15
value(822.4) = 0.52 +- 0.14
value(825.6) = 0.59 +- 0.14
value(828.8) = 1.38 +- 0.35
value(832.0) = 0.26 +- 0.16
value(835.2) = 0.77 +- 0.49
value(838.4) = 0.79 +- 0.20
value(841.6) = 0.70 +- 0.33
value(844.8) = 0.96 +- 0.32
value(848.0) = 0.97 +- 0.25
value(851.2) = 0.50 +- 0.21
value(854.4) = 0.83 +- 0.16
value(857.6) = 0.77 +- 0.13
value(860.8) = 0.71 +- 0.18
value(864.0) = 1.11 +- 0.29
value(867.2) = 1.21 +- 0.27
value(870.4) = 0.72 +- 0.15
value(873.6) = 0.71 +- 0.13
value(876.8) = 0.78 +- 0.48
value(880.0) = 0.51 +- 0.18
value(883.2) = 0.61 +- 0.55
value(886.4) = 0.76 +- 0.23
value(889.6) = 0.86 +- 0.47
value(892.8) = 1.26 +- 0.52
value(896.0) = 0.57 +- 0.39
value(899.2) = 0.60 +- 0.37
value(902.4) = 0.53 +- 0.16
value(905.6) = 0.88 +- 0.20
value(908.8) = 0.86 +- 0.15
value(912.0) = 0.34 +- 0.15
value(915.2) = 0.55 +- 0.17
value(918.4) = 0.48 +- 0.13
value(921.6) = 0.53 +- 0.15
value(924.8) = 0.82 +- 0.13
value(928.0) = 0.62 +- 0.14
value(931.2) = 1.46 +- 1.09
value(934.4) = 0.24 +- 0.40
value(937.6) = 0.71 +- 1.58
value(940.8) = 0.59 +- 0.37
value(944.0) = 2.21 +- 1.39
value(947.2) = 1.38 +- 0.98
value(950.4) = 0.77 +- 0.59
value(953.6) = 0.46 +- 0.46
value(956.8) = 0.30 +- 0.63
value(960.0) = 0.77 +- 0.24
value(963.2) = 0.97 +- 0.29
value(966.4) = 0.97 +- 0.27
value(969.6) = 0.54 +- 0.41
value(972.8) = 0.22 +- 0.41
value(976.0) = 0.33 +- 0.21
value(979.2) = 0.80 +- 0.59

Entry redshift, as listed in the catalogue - 1.055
